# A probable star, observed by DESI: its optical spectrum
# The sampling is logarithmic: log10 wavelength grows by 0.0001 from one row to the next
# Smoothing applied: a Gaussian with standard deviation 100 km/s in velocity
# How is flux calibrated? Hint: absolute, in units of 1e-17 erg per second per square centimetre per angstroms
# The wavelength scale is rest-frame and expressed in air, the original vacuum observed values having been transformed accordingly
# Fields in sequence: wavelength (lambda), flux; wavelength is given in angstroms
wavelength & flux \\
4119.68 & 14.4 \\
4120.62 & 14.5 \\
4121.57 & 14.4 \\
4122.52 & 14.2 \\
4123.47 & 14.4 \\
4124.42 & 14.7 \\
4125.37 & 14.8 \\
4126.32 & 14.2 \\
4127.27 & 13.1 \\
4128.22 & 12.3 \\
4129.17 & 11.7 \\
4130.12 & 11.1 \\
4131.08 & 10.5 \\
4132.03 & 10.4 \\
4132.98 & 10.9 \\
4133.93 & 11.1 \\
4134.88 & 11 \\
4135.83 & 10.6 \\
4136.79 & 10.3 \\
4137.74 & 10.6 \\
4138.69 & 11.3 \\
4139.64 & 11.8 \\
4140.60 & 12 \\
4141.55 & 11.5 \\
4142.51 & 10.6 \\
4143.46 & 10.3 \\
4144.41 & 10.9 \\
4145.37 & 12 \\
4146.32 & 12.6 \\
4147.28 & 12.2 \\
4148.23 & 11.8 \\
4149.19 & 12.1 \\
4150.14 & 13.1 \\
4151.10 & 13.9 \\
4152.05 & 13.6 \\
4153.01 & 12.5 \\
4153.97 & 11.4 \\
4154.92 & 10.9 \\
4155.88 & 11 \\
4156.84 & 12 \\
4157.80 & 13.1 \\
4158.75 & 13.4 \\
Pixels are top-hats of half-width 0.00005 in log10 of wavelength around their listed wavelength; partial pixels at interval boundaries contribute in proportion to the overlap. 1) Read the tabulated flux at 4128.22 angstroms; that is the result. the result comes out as 12.3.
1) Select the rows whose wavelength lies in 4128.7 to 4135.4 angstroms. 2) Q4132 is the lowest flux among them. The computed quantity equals 10.4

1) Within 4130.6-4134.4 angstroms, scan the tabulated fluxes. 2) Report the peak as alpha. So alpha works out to 11.1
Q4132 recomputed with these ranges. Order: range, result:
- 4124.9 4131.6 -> 10.5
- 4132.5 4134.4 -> 10.9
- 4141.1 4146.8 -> 10.3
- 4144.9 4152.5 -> 11.8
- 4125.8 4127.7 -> 13.1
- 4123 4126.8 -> 14.2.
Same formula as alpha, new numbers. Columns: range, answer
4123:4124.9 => 14.7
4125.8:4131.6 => 14.2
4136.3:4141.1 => 12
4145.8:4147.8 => 12.6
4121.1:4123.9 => 14.4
